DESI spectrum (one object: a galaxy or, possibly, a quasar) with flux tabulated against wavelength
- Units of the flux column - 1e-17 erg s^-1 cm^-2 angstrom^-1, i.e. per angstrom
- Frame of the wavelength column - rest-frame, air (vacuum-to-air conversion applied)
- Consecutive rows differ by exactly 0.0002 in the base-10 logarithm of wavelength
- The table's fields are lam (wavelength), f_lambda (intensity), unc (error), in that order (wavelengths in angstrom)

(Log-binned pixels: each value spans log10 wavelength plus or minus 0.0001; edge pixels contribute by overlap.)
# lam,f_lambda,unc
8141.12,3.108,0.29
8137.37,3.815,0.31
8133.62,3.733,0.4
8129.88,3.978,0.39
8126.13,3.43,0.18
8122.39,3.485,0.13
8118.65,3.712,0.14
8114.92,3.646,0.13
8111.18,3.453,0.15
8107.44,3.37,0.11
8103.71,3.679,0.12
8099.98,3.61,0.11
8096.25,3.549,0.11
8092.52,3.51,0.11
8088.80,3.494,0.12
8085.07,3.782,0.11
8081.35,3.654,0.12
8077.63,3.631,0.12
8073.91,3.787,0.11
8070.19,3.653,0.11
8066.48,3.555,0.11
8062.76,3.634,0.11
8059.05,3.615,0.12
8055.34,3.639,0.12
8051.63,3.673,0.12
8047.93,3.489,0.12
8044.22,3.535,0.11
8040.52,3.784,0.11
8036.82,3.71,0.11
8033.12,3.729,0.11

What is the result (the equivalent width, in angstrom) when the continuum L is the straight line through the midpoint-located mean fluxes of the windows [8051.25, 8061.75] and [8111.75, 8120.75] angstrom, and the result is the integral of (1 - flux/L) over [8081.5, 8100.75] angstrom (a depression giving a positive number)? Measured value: 0.2 angstrom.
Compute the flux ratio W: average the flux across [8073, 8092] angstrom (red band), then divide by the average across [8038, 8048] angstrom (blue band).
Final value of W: 1.01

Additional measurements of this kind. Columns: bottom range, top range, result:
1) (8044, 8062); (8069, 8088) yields 1.03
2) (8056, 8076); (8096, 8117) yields 0.97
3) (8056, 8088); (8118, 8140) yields 1.00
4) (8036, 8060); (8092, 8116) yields 0.97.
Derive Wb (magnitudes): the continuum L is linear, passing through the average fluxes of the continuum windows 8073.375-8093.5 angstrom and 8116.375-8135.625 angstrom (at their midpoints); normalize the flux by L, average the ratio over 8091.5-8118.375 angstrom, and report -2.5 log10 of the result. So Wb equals 0.03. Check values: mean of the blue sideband 3.64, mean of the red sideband 3.67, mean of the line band 3.56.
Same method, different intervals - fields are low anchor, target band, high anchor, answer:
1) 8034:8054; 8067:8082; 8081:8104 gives -0.016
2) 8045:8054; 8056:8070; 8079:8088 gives 0.003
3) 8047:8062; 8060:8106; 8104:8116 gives -0.021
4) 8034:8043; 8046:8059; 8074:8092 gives 0.030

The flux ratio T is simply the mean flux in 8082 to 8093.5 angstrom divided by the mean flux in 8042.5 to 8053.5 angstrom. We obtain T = 1.0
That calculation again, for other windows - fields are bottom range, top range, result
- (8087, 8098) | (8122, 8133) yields 1.04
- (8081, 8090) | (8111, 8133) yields 1.00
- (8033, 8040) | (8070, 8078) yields 0.99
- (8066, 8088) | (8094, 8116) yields 0.96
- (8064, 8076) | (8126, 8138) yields 1.03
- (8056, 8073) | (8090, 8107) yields 0.98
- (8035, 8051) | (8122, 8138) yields 1.02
